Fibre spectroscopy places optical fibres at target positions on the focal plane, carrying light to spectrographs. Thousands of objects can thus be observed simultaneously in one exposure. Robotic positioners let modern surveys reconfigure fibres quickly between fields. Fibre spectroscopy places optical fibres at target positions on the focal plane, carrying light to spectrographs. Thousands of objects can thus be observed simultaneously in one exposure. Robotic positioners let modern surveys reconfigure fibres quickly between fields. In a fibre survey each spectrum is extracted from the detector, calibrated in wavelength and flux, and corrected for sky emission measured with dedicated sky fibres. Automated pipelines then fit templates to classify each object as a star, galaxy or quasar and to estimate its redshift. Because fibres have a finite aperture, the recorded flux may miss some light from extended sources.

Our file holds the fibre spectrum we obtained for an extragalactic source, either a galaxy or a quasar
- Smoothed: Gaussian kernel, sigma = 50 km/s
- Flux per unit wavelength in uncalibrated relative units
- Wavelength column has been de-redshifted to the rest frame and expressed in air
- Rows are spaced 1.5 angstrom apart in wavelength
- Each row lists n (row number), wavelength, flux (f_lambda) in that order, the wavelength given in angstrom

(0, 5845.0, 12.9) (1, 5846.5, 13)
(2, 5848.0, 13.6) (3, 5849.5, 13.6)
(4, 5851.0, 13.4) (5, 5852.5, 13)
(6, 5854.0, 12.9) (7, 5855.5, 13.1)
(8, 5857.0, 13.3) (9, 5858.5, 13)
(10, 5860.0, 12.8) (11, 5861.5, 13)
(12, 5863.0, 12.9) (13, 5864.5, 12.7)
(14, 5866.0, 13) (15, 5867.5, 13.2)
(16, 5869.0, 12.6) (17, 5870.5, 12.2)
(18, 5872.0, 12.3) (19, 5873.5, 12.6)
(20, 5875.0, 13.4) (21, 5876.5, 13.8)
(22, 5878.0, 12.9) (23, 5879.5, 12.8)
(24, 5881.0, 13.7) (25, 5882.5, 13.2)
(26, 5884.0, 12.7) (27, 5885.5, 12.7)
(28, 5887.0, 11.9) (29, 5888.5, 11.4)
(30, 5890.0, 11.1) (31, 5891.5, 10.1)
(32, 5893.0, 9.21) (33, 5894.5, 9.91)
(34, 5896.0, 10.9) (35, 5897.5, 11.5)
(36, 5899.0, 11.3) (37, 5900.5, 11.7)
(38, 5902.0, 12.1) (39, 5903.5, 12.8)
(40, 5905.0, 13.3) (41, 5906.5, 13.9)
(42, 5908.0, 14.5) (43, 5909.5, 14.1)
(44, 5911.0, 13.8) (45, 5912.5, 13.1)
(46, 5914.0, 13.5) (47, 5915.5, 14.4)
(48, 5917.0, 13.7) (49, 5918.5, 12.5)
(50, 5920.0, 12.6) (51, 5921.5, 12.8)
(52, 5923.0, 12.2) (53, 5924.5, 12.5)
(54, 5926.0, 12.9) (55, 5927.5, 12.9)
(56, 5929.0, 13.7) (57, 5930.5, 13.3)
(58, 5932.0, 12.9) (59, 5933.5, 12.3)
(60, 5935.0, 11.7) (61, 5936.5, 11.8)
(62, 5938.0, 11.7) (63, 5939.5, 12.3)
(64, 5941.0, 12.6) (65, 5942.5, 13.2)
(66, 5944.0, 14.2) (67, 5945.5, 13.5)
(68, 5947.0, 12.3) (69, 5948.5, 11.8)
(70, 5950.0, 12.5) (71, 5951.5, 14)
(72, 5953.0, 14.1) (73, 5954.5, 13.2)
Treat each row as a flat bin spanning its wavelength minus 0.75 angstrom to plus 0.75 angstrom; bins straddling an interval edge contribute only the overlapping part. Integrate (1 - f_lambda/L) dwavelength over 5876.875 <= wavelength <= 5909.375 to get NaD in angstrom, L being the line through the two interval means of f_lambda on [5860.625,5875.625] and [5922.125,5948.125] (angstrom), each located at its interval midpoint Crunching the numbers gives 1.6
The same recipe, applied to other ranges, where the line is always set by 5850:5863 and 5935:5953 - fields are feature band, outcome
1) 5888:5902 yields 2.2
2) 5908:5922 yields -0.7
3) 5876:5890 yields 0.3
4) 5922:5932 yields -0.1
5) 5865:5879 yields 0.1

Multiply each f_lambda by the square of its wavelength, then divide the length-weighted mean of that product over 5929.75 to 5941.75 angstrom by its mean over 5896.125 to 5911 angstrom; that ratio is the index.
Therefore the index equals 0.98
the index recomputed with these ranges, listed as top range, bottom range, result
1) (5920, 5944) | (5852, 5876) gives 1.00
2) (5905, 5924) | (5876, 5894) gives 1.12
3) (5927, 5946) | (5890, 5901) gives 1.21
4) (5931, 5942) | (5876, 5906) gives 1.04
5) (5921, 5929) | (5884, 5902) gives 1.15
